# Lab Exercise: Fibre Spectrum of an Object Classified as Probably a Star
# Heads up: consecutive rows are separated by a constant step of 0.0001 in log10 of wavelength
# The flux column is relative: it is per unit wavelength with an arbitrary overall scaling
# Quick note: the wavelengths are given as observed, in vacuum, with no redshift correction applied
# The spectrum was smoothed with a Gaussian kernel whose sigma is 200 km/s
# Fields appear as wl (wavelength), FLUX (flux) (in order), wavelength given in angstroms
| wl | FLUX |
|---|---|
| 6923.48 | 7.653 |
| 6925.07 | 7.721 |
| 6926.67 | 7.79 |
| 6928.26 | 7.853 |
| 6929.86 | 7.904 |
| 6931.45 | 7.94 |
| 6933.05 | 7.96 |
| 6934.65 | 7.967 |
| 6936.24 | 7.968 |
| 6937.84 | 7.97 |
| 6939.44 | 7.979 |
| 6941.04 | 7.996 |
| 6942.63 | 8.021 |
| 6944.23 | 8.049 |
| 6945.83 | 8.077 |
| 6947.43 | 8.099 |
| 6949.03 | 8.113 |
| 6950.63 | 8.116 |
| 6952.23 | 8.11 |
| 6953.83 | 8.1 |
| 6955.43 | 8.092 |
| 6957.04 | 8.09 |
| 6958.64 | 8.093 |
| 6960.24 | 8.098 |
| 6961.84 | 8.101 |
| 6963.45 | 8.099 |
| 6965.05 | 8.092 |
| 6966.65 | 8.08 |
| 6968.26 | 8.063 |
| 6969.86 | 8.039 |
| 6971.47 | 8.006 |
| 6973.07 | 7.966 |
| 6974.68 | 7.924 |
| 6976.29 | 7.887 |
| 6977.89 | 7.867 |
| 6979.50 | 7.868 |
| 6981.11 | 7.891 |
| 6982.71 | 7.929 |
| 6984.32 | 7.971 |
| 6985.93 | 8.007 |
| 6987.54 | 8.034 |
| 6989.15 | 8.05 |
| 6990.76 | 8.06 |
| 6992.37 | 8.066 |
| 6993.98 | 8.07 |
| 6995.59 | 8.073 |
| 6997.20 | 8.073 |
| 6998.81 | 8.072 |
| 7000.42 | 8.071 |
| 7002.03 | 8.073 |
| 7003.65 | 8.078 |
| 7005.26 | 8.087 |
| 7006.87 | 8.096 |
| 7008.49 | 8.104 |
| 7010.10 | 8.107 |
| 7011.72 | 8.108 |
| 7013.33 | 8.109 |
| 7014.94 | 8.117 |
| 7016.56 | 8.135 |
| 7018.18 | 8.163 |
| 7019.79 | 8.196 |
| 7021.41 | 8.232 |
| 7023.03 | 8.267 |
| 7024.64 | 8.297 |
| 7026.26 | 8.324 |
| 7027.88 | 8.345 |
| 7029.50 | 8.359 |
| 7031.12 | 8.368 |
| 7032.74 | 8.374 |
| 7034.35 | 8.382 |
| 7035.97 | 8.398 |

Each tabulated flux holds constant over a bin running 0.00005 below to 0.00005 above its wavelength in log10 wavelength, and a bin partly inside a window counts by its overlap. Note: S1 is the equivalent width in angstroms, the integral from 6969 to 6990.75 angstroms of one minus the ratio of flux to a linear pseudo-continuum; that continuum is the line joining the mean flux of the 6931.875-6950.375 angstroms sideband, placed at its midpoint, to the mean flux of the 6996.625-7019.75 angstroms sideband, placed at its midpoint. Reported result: 0.29 angstroms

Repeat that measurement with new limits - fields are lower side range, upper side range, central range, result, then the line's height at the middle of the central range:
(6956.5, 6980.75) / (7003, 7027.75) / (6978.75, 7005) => 0.21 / 8.09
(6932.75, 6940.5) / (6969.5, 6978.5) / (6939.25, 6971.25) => -0.48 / 7.96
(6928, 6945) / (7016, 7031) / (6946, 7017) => 0.60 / 8.12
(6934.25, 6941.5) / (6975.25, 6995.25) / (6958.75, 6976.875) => -0.14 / 7.98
